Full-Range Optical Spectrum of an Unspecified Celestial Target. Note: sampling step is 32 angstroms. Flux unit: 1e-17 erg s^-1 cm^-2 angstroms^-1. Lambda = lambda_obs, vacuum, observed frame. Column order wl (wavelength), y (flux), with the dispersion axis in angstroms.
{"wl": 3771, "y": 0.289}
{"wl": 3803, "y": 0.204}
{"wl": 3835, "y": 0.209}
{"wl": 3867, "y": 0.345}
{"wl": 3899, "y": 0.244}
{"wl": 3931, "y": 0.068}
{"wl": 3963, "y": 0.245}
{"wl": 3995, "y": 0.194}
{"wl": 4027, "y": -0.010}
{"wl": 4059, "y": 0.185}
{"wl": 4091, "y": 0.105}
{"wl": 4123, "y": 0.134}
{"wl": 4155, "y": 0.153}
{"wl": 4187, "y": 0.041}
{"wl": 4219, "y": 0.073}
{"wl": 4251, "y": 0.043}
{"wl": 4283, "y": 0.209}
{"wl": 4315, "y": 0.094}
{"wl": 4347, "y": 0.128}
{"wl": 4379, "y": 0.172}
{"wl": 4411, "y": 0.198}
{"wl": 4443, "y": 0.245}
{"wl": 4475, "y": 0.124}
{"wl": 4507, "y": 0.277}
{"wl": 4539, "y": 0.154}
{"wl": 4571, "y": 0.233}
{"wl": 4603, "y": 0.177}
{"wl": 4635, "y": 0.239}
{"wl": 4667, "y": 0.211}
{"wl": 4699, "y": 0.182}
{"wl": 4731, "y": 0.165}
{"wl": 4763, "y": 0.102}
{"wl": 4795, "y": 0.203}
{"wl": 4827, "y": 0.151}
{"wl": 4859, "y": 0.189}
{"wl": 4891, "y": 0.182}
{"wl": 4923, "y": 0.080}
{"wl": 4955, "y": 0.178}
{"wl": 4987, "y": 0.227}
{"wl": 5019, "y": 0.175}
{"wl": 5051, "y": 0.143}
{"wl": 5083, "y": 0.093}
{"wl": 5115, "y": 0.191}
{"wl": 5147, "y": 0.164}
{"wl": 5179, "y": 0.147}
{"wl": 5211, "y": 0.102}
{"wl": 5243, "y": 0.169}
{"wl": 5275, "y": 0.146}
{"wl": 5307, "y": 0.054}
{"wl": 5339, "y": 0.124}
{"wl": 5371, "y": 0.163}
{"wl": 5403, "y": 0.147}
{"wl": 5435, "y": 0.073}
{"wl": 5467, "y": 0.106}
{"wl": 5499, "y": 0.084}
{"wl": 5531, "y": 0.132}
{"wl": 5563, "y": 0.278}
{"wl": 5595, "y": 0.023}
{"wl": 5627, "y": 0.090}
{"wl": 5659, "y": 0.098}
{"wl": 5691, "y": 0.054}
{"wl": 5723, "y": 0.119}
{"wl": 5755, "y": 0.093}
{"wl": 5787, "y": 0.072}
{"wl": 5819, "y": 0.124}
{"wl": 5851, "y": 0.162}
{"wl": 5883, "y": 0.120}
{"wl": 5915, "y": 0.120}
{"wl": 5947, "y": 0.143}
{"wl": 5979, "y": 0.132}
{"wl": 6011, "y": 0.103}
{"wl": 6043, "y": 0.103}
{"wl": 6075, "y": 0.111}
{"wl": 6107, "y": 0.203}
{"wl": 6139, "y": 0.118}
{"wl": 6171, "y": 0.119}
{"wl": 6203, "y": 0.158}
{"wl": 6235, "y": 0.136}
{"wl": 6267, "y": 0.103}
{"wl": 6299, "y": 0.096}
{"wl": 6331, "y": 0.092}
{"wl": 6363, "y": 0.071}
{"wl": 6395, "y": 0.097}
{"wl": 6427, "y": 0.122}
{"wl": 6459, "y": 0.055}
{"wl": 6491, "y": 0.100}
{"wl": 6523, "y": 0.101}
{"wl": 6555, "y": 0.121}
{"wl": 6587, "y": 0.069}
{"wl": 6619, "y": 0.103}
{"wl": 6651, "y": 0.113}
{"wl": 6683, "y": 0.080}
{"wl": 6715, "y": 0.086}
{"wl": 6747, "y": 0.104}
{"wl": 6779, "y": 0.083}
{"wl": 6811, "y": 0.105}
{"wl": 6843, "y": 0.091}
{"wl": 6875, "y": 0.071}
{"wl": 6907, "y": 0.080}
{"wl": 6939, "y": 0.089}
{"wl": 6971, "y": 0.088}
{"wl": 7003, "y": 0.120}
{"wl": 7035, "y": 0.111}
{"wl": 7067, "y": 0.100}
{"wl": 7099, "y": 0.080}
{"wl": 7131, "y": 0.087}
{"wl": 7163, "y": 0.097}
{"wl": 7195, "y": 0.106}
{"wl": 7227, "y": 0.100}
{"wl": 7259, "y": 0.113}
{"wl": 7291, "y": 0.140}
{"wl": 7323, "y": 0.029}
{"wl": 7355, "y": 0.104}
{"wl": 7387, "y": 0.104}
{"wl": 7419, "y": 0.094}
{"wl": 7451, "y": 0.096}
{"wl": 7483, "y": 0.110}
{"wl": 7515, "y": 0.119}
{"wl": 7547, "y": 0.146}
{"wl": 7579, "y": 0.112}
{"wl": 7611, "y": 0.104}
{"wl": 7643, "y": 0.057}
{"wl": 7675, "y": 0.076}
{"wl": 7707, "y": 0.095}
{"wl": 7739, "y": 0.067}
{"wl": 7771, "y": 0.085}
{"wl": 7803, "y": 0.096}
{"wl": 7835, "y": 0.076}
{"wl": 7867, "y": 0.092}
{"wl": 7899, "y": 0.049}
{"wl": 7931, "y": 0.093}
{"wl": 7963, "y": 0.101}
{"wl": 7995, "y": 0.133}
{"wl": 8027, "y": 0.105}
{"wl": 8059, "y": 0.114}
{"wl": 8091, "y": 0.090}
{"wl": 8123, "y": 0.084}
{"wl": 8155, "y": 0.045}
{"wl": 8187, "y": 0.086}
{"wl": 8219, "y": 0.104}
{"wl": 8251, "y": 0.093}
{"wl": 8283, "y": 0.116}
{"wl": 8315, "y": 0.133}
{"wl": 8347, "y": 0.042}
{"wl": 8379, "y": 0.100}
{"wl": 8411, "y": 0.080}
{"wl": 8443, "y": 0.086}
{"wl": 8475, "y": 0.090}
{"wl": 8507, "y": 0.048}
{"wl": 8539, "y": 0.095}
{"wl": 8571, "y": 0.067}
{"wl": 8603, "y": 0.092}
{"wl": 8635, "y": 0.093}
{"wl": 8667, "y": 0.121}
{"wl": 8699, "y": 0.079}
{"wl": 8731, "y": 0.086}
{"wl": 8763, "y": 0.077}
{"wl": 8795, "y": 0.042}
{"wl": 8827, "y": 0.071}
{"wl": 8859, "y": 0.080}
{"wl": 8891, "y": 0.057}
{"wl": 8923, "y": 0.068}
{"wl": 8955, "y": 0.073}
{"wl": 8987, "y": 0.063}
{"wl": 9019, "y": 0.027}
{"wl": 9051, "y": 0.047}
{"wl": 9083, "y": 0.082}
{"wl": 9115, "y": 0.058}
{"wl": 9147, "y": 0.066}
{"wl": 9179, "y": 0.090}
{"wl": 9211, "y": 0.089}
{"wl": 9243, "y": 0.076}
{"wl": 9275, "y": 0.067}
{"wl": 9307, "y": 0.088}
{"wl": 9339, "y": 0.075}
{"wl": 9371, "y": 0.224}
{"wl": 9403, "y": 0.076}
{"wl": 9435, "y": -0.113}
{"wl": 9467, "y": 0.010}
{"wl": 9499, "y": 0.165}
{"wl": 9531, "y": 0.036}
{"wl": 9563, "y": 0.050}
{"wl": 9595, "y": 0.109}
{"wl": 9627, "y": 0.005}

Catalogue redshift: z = 0.143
